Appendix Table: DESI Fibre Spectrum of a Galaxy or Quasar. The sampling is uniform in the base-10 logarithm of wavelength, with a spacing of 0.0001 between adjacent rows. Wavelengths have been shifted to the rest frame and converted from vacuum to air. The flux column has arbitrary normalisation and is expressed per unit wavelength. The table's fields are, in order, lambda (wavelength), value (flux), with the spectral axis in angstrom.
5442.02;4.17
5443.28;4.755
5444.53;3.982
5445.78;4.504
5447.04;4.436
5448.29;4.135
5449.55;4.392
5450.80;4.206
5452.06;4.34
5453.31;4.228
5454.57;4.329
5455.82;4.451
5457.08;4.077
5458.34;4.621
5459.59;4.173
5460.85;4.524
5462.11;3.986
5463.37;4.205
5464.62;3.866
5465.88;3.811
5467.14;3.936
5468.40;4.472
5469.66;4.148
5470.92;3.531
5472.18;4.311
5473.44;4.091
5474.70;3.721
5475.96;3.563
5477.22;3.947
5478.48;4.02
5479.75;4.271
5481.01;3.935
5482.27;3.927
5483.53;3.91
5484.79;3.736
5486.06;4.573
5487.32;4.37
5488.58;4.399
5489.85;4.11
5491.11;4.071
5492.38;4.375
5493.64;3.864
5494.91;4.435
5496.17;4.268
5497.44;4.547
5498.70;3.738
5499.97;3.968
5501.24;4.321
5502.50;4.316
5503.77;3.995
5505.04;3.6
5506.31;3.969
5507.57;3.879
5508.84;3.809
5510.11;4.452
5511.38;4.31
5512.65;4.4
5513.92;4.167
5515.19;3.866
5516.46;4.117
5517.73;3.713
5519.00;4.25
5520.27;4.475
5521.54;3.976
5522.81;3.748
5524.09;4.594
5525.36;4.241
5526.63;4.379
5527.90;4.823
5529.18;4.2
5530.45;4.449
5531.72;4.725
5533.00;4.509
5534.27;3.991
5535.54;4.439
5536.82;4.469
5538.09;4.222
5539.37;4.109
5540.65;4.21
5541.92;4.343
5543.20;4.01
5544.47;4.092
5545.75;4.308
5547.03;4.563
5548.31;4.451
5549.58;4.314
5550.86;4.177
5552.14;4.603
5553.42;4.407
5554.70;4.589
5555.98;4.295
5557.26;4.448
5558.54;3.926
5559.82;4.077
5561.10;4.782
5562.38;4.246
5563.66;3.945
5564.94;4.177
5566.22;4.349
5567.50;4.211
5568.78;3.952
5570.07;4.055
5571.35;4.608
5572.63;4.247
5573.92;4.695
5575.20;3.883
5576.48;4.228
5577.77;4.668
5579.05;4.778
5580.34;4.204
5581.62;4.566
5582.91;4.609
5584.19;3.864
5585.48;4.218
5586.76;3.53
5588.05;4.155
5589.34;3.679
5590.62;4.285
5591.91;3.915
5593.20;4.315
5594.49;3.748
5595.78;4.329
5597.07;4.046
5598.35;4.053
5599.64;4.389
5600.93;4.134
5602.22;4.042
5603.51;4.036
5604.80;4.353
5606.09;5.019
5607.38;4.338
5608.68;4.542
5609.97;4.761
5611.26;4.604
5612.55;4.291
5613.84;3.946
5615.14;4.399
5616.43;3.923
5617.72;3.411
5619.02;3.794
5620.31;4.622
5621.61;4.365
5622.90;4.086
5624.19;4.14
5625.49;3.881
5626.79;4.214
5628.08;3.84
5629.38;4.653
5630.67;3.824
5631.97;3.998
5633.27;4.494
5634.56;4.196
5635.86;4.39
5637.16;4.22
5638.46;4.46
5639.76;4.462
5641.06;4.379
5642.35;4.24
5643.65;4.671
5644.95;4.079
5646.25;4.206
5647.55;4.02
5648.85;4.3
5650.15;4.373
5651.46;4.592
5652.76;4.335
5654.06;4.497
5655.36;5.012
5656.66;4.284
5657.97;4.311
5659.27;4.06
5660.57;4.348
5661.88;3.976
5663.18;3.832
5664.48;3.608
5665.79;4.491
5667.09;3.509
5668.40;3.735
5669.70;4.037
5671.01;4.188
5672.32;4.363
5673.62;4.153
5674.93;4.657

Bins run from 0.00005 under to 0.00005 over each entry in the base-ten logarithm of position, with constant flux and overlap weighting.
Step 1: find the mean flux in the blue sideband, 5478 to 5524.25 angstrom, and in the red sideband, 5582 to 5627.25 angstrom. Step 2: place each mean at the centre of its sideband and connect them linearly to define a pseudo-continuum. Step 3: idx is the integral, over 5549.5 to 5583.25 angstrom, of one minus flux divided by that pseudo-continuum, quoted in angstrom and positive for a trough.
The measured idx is -1.5 angstrom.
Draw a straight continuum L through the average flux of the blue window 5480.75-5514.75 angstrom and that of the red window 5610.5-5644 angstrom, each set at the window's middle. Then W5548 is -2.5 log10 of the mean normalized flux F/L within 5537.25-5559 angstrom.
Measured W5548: -0.04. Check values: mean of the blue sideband 4.13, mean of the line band 4.3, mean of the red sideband 4.21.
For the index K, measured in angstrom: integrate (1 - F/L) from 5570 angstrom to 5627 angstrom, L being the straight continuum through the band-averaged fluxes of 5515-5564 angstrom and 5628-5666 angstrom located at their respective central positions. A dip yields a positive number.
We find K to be 0.78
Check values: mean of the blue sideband 4.29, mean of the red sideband 4.28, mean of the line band 4.22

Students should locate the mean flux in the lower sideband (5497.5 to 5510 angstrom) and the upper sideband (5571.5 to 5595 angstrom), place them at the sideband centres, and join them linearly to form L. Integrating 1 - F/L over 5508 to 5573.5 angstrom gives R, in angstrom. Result -2.7 angstrom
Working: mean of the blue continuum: 4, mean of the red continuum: 4.21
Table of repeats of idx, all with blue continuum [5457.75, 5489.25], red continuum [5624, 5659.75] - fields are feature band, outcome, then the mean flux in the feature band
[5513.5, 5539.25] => -0.7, 4.27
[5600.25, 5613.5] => -0.5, 4.4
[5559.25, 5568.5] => -0.1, 4.25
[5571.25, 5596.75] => 0.0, 4.21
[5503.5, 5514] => 0.2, 4.06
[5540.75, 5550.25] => -0.3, 4.29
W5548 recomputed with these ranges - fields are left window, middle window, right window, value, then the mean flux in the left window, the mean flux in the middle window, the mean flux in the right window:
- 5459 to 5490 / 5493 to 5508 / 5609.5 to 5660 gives 0.00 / 4.06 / 4.08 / 4.26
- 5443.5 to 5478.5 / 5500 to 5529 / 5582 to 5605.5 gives 0.00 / 4.15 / 4.15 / 4.1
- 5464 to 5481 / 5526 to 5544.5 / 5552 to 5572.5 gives -0.04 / 3.97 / 4.34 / 4.28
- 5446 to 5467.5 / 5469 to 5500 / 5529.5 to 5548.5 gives 0.05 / 4.23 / 4.08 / 4.32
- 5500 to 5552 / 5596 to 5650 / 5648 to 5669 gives -0.01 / 4.23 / 4.24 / 4.2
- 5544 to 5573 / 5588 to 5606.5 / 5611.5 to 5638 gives 0.01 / 4.3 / 4.16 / 4.14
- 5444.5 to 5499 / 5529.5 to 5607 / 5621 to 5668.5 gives -0.02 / 4.15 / 4.27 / 4.22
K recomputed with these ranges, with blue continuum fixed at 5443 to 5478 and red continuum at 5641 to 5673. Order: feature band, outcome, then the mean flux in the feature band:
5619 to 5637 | 0.1 angstrom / 4.19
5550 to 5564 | -0.5 angstrom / 4.32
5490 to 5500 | 0.0 angstrom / 4.17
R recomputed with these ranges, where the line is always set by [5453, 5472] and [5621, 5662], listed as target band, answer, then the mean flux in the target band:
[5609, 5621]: 0.2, 4.2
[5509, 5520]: 0.1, 4.15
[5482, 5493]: 0.0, 4.17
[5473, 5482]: 0.5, 3.93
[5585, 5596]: 0.6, 4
